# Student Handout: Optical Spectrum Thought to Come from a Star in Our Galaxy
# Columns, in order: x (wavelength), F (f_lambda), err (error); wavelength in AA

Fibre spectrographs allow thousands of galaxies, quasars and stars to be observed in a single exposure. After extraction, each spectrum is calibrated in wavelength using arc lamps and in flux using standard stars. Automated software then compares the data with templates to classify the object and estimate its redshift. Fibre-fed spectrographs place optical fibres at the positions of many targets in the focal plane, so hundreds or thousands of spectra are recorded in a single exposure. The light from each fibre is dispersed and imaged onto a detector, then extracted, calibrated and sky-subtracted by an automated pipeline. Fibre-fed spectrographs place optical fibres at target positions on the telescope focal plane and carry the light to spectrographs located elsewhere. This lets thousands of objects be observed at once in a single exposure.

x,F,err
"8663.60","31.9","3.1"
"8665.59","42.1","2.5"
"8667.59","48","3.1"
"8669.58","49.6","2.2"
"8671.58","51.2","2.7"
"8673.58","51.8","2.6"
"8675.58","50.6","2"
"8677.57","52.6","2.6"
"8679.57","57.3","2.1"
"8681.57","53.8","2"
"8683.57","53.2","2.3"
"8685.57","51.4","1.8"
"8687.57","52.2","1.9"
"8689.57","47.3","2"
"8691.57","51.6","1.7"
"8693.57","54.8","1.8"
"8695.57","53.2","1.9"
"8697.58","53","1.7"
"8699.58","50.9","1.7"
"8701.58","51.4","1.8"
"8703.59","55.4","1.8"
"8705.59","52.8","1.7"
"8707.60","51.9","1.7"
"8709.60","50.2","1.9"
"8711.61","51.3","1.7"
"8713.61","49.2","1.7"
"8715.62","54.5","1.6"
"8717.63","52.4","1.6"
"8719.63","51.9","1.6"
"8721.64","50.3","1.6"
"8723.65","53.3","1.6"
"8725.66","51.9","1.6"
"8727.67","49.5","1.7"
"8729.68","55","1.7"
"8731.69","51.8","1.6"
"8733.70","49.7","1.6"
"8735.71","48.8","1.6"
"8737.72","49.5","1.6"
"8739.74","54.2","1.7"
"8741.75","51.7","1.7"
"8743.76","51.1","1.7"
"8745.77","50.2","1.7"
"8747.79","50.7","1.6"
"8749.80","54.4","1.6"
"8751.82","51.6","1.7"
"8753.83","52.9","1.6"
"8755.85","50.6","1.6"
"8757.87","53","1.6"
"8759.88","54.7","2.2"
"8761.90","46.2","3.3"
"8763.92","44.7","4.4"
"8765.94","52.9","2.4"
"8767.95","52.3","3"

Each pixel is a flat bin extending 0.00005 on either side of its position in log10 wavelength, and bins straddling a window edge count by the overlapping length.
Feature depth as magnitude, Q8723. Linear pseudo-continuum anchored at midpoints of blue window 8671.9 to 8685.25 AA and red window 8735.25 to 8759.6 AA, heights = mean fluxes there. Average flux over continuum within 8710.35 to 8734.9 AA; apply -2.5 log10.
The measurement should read 0.01 mag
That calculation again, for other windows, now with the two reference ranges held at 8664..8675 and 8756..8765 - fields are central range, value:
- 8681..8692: -0.07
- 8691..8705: -0.10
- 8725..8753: -0.05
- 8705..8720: -0.07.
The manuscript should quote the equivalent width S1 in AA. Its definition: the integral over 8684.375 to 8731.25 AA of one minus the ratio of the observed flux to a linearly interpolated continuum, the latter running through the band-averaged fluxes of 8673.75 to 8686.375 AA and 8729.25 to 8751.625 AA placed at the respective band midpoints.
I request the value 0.3 AA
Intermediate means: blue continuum 53.1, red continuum 51.5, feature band 52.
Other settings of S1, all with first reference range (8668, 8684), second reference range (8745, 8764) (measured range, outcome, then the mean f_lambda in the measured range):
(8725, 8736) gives 0.06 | 51.2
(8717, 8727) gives -0.04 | 51.9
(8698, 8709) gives -0.10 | 52.4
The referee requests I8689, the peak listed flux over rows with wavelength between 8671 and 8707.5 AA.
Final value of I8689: 57.3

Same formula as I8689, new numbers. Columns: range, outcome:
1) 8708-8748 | 55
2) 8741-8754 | 54.4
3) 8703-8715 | 55.4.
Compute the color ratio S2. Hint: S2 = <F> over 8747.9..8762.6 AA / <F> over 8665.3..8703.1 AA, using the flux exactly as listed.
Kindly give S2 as 1.01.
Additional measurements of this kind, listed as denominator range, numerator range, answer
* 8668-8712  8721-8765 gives 0.98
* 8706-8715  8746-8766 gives 1.00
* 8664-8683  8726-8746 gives 1.02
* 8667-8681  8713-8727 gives 1.00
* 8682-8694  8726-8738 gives 0.98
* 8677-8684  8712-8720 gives 0.96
